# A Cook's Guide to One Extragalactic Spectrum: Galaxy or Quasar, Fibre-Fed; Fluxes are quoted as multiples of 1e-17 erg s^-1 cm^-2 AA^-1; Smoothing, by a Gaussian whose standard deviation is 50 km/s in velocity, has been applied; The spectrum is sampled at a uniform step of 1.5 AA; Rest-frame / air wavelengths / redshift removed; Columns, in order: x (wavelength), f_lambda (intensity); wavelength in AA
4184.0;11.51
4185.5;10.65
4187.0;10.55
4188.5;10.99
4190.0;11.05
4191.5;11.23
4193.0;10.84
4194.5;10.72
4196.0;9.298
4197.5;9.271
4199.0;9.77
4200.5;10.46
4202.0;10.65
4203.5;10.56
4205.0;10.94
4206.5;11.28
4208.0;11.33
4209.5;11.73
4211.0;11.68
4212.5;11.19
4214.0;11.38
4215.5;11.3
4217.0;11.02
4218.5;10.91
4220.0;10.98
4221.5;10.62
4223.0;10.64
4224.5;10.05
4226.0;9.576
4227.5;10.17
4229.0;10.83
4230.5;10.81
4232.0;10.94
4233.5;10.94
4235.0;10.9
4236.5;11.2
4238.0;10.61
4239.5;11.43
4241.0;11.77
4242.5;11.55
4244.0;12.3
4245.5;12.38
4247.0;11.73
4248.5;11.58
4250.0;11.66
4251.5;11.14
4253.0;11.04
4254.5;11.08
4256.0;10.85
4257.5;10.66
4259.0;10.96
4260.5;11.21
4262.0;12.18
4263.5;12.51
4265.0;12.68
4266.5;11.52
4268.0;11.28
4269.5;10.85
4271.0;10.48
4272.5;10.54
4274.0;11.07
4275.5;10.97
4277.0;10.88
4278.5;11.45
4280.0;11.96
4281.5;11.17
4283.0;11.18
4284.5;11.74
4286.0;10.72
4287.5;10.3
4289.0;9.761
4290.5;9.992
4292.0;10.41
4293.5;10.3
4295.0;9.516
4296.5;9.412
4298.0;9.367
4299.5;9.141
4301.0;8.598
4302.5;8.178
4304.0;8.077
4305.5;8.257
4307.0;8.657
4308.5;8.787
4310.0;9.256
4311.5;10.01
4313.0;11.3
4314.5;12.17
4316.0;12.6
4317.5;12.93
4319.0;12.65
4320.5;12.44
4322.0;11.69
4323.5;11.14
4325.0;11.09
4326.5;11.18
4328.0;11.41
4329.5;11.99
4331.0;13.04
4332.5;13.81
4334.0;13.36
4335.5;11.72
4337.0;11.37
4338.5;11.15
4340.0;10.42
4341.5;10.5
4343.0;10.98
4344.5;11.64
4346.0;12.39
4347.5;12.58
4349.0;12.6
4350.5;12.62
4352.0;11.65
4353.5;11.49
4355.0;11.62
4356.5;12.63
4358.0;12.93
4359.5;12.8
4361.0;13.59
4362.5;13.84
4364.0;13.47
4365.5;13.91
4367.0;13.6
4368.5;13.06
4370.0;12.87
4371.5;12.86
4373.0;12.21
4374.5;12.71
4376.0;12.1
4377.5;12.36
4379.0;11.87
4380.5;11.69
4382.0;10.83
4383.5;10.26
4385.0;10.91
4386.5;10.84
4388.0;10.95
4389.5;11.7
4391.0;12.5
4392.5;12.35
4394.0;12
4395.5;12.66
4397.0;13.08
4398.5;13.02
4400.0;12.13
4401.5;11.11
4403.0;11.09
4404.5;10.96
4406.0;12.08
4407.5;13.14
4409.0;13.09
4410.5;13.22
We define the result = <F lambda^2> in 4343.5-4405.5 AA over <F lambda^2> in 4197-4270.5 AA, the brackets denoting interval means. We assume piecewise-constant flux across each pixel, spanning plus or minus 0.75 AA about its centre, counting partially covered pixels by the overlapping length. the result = 1.2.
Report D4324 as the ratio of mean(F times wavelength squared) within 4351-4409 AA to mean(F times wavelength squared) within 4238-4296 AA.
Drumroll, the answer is 1.16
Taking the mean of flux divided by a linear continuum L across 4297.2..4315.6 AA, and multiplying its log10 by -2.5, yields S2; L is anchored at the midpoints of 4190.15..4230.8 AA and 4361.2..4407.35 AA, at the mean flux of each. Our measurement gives 0.22 mag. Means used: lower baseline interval 10.7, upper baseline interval 12.2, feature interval 9.38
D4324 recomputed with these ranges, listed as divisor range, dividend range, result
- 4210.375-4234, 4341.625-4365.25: 1.22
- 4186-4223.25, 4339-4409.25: 1.22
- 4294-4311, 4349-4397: 1.43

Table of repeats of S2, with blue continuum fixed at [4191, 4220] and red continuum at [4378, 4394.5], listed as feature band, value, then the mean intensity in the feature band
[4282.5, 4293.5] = 0.06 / 10.6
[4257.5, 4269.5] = -0.06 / 11.6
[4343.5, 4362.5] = -0.10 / 12.4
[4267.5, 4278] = 0.02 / 10.9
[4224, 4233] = 0.05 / 10.4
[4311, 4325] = -0.06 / 11.9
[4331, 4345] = -0.04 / 11.7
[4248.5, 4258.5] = -0.01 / 11.1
